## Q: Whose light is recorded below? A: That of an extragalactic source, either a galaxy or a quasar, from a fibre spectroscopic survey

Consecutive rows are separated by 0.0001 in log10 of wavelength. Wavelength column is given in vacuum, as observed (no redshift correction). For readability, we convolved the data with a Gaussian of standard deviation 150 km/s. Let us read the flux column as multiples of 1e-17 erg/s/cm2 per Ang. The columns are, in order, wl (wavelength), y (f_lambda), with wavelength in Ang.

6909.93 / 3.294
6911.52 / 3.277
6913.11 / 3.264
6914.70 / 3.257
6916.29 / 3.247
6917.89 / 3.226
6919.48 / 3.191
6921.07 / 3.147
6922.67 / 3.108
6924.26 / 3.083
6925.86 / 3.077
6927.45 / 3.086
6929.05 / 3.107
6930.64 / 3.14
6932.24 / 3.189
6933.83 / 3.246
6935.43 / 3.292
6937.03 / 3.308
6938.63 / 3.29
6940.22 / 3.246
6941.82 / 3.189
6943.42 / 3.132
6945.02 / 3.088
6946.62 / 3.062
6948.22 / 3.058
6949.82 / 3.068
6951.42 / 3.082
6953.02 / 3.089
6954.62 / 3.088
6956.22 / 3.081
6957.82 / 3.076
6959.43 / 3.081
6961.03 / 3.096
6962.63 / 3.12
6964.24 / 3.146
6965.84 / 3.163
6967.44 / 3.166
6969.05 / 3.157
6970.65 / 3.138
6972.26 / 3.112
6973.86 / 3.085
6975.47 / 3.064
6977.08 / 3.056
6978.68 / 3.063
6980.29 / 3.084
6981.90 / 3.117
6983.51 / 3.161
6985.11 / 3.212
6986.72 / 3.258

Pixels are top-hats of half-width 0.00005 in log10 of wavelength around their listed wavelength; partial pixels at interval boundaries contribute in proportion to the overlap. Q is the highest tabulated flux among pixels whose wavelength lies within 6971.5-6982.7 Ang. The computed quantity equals 3.117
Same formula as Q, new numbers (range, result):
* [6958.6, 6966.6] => 3.163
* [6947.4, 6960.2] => 3.089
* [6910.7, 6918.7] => 3.277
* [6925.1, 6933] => 3.189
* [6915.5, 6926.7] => 3.247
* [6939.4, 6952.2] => 3.246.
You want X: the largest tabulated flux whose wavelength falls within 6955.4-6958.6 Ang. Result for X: 3.081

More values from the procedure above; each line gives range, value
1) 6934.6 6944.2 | 3.308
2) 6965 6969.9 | 3.166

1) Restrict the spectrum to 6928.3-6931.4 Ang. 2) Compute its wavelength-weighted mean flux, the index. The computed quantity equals 3.13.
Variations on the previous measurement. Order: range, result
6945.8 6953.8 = 3.07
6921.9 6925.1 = 3.09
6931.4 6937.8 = 3.26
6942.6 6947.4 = 3.09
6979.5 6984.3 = 3.12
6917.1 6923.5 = 3.17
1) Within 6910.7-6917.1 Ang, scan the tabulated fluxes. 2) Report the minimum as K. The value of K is 3.247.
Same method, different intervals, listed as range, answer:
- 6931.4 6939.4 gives 3.189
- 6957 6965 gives 3.076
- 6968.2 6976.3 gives 3.064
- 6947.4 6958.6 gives 3.058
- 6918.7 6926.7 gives 3.077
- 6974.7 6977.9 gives 3.056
